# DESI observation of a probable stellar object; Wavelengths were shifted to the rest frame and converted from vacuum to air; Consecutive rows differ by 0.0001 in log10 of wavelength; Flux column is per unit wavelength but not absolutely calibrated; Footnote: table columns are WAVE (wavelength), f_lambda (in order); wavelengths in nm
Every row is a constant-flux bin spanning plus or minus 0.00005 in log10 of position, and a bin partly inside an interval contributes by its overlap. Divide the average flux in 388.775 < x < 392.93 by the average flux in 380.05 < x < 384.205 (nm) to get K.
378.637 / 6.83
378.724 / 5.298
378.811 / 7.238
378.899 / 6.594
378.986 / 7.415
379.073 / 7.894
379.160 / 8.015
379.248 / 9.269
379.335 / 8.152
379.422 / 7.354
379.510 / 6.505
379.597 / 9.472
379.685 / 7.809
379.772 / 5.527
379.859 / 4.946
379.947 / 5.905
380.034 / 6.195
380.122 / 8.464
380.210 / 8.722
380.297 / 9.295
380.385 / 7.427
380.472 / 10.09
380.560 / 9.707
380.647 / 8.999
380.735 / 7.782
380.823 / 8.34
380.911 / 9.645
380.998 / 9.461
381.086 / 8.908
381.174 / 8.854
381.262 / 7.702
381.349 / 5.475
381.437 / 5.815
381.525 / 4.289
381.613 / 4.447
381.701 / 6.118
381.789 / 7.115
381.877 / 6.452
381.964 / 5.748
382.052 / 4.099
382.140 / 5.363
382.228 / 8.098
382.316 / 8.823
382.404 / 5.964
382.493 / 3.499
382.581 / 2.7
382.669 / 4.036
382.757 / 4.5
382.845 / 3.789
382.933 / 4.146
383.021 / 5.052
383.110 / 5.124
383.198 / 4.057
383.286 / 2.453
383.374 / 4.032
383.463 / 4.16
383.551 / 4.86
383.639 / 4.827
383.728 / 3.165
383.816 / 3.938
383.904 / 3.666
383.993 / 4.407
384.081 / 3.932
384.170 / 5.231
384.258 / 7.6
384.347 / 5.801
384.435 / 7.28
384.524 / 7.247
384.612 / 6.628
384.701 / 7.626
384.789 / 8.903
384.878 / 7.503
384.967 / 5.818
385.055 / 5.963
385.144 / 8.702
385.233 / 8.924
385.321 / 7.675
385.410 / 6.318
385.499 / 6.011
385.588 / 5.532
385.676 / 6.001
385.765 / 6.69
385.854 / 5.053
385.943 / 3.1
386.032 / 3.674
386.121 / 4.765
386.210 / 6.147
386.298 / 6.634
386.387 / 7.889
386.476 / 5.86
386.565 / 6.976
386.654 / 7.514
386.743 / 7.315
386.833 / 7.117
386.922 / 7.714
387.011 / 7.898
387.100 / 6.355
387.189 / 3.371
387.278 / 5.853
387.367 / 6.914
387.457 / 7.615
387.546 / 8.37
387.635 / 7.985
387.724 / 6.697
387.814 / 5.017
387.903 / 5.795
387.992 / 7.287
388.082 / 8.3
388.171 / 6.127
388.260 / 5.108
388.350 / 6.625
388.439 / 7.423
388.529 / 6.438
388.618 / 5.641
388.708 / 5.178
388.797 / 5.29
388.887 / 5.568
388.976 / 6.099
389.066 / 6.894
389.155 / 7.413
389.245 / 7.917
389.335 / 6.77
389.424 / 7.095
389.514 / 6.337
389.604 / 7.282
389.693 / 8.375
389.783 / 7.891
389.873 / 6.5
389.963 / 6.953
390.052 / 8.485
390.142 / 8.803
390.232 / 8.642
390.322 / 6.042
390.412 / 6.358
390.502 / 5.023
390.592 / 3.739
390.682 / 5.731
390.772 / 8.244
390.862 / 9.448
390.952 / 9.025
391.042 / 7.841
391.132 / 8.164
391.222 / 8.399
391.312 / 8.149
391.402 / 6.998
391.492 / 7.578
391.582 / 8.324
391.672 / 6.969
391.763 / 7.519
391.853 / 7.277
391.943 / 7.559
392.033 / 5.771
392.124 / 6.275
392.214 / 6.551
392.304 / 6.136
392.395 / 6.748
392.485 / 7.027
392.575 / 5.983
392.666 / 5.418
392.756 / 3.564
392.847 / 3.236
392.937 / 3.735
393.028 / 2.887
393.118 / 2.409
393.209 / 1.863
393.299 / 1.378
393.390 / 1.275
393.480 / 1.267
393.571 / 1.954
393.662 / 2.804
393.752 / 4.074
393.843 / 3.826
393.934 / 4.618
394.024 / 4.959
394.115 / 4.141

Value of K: 1.14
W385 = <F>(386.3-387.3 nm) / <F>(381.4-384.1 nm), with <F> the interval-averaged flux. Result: 1.40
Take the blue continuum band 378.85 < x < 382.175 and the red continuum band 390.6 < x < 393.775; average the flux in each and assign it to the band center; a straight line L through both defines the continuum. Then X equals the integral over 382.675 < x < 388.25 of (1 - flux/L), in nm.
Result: 0.52 nm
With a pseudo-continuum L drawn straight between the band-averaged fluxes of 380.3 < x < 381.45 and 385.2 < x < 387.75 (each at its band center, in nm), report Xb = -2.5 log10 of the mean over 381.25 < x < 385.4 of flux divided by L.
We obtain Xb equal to 0.32 mag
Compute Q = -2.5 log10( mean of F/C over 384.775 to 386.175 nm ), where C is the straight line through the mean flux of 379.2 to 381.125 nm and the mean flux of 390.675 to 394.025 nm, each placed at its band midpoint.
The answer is 0.127 mag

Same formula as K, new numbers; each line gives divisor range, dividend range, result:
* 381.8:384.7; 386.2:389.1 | 1.29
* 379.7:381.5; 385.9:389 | 0.81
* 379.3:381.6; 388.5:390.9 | 0.89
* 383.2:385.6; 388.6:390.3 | 1.20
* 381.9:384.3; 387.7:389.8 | 1.39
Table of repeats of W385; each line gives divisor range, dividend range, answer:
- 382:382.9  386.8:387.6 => 1.34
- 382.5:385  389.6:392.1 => 1.46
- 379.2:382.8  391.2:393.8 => 0.73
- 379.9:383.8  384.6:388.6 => 1.06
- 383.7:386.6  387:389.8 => 1.09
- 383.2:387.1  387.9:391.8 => 1.18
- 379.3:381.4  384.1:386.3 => 0.81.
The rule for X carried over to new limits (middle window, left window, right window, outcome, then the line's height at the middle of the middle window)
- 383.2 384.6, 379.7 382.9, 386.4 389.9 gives 0.39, 6.73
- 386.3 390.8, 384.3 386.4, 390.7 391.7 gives 0.35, 7.35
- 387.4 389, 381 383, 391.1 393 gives -0.07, 6.23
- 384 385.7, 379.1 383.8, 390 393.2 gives -0.07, 6.45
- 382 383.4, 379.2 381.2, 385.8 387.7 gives 0.51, 7.46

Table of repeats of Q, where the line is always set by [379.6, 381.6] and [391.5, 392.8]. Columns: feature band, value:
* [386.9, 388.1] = 0.04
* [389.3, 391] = -0.07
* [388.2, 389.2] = 0.12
